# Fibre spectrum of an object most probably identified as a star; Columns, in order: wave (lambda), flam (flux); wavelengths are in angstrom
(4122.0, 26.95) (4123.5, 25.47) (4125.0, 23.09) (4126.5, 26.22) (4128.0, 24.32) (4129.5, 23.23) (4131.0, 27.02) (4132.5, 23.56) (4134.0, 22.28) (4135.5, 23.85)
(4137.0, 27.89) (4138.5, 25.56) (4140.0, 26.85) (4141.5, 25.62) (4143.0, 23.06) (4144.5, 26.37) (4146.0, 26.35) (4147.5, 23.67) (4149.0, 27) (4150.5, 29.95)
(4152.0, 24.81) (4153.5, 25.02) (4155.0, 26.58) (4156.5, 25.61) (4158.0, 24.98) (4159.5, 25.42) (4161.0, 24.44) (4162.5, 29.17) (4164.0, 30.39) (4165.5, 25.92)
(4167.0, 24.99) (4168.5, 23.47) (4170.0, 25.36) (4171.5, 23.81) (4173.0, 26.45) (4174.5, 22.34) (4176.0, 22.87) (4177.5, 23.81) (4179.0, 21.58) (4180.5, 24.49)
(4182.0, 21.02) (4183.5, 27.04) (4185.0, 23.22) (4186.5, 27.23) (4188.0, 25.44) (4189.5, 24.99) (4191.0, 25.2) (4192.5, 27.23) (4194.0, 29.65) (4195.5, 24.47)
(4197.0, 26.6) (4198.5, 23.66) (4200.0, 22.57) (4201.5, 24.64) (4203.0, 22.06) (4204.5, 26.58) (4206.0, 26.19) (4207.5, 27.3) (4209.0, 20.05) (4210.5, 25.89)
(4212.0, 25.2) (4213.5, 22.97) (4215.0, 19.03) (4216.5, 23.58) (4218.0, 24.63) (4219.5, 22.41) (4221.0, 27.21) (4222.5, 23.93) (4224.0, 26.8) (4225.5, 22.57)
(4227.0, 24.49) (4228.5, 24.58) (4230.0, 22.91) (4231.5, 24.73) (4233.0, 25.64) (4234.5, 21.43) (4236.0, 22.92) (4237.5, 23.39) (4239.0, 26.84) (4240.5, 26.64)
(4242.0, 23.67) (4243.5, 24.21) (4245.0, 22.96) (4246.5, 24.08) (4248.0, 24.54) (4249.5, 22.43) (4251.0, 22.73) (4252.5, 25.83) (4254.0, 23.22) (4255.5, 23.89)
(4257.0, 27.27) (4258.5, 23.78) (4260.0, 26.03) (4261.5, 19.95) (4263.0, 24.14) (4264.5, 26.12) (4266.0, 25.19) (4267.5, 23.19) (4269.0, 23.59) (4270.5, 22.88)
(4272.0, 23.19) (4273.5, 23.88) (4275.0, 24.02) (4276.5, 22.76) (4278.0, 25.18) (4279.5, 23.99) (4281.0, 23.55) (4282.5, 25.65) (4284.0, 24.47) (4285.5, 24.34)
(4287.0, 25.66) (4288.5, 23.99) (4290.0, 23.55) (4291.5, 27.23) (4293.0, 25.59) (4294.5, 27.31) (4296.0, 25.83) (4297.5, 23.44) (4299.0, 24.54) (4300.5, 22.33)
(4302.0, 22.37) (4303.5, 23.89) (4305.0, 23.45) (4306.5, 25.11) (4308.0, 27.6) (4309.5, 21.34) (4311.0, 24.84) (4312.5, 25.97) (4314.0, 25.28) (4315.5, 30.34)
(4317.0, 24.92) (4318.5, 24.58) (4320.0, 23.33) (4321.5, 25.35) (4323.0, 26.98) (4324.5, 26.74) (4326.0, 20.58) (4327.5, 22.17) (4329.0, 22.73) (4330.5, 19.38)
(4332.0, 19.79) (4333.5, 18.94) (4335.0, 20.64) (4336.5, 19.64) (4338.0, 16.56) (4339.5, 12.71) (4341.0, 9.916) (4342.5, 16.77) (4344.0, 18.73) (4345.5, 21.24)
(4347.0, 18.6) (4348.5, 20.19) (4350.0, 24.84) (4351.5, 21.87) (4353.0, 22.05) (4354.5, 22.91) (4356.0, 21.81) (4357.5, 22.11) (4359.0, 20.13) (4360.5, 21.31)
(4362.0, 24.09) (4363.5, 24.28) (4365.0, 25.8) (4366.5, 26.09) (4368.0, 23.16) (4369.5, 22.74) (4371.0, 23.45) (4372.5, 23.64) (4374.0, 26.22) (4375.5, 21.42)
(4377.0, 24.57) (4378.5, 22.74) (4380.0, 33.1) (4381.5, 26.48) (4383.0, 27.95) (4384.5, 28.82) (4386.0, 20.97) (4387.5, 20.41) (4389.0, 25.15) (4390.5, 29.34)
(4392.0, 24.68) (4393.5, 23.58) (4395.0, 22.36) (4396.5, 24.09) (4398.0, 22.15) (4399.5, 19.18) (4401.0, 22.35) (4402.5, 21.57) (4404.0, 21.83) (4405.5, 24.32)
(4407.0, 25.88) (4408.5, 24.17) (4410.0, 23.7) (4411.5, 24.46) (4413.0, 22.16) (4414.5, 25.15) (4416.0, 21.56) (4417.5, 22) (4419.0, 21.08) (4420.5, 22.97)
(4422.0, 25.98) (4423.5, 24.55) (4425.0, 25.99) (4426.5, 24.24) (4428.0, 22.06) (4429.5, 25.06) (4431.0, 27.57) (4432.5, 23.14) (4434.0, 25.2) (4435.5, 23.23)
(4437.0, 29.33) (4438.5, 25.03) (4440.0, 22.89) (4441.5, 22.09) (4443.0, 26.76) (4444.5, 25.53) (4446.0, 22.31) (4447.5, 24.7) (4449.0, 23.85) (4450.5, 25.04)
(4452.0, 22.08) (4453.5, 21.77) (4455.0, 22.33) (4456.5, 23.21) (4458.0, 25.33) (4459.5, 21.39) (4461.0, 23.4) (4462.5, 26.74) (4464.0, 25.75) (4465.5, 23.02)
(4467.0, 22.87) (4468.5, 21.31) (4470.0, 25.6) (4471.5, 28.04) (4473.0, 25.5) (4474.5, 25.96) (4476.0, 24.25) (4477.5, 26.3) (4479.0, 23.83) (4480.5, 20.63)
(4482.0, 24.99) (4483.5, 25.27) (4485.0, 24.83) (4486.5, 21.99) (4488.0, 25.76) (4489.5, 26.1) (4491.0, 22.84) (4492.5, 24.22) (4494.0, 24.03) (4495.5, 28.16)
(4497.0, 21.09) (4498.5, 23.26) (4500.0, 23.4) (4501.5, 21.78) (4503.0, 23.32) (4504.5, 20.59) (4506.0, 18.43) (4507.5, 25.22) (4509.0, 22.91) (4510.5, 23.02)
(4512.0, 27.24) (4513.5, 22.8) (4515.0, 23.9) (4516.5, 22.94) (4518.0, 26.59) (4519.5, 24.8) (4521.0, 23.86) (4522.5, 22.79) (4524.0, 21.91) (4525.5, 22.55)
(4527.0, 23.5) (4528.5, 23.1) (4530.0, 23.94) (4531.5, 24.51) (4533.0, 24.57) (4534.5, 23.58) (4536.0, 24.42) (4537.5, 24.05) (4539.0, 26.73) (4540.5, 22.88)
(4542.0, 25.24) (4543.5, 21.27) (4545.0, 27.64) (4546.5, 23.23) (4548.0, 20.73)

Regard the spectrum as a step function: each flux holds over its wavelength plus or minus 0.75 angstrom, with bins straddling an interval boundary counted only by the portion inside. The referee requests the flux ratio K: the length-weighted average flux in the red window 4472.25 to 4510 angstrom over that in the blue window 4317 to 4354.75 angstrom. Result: 1.1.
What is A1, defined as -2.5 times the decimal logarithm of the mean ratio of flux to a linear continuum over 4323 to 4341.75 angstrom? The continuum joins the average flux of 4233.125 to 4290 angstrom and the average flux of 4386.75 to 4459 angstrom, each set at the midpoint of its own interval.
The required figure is 0.227 mag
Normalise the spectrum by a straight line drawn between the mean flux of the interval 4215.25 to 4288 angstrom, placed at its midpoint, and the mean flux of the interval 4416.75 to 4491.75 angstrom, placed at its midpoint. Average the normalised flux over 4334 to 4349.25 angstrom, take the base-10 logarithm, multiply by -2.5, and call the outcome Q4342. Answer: 0.35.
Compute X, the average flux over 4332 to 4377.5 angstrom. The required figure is 21.2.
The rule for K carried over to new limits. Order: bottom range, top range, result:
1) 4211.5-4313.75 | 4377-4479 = 1.00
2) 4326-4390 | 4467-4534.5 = 1.08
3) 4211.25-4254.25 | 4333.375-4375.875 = 0.88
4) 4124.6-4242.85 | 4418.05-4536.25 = 0.97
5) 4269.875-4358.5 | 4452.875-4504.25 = 1.05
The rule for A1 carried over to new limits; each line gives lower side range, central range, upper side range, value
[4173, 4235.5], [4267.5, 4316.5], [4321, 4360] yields -0.128 mag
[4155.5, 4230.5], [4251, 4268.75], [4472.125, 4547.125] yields 0.011 mag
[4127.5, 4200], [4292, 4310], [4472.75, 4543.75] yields 0.010 mag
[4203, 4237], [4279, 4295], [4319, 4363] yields -0.126 mag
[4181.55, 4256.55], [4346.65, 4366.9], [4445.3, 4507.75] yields 0.070 mag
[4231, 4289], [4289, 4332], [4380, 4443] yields -0.013 mag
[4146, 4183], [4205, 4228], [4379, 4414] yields 0.035 mag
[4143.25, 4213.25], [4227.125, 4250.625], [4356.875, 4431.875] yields 0.036 mag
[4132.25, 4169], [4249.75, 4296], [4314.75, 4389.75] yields -0.026 mag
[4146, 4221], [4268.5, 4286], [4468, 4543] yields 0.032 mag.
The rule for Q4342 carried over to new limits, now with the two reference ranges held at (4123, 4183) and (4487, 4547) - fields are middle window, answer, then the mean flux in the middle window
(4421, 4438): -0.04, 25.1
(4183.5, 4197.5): -0.05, 26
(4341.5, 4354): 0.20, 20.4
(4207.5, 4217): 0.08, 23.1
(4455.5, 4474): -0.02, 24.3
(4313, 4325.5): -0.06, 25.8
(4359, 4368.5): 0.02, 23.8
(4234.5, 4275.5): 0.03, 24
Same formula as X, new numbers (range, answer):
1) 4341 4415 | 23.2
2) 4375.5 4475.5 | 24.2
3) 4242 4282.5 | 24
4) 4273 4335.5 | 24.1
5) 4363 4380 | 24.4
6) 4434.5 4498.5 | 24.3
